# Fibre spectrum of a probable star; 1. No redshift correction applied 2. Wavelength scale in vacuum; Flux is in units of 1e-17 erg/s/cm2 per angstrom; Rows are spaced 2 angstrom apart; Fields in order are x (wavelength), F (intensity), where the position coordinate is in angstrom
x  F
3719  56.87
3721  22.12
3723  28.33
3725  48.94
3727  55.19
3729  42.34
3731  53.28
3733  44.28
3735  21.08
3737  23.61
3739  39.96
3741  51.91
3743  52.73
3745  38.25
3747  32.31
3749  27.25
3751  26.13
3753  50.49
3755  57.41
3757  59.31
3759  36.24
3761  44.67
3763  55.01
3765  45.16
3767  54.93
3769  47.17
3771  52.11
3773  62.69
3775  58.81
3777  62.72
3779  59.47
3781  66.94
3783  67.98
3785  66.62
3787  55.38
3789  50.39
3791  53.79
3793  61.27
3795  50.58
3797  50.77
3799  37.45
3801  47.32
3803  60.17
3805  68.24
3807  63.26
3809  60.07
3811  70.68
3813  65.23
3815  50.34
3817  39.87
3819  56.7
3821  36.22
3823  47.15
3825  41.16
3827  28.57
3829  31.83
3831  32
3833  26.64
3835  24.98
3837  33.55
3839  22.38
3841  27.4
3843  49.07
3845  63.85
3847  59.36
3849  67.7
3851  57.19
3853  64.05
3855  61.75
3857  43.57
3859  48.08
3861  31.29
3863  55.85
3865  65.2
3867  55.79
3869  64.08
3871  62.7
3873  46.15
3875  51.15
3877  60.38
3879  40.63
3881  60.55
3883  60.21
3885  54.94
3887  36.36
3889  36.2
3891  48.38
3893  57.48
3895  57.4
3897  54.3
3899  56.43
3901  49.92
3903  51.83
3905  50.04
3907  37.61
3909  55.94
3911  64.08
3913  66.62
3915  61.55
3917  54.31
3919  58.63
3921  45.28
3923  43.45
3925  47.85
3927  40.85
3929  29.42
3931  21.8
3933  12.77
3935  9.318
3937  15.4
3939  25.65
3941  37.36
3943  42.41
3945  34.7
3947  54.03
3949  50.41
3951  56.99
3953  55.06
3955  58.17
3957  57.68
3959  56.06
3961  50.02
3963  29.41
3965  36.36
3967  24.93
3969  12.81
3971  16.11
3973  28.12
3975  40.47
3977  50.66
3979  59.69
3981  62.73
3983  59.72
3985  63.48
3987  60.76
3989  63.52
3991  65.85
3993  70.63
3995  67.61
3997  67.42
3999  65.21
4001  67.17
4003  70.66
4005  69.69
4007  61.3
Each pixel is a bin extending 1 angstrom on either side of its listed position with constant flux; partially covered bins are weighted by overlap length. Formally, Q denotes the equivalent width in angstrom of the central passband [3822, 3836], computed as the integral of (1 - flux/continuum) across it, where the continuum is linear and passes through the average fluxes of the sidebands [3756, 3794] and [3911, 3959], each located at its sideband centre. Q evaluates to 5.0 angstrom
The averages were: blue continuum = 55.8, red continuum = 43.3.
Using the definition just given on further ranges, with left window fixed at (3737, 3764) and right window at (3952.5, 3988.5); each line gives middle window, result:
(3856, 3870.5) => -2.54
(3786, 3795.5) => -2.34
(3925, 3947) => 7.88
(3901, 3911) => -1.21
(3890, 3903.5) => -2.65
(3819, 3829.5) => 1.18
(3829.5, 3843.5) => 4.43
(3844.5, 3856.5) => -4.62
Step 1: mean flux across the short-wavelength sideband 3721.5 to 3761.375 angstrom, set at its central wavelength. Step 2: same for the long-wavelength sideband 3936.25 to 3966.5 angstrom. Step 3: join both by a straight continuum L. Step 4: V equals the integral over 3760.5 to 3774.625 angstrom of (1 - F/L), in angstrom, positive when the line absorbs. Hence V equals -3.6 angstrom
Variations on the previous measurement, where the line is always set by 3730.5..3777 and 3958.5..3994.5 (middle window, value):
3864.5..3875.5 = -2.6 angstrom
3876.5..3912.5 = -4.0 angstrom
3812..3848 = 4.0 angstrom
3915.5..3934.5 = 3.1 angstrom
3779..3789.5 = -3.7 angstrom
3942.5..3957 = -1.2 angstrom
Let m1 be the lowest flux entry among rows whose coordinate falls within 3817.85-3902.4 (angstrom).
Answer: 22.38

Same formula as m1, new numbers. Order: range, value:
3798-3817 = 37.45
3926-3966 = 9.318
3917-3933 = 12.77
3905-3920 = 37.61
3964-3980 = 12.81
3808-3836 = 24.98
